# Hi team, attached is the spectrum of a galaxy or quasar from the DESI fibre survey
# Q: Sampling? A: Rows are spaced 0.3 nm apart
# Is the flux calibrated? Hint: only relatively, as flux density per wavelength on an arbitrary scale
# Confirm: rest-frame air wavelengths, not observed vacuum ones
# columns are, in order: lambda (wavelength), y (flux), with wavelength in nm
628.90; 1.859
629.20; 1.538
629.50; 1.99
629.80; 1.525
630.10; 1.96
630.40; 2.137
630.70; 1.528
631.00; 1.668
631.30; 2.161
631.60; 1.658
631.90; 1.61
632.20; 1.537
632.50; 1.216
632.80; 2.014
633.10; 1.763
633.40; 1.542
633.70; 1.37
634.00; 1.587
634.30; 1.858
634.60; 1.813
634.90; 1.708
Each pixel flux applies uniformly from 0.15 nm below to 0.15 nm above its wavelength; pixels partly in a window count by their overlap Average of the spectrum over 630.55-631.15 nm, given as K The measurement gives 1.6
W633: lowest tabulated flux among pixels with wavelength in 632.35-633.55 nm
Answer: 1.216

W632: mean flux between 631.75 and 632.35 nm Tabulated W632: 1.57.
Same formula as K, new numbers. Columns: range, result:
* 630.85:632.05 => 1.77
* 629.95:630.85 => 1.88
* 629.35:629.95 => 1.76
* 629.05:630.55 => 1.83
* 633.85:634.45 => 1.72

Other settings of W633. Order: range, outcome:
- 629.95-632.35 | 1.528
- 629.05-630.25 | 1.525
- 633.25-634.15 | 1.37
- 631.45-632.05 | 1.61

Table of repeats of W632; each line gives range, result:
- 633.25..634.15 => 1.5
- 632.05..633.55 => 1.61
